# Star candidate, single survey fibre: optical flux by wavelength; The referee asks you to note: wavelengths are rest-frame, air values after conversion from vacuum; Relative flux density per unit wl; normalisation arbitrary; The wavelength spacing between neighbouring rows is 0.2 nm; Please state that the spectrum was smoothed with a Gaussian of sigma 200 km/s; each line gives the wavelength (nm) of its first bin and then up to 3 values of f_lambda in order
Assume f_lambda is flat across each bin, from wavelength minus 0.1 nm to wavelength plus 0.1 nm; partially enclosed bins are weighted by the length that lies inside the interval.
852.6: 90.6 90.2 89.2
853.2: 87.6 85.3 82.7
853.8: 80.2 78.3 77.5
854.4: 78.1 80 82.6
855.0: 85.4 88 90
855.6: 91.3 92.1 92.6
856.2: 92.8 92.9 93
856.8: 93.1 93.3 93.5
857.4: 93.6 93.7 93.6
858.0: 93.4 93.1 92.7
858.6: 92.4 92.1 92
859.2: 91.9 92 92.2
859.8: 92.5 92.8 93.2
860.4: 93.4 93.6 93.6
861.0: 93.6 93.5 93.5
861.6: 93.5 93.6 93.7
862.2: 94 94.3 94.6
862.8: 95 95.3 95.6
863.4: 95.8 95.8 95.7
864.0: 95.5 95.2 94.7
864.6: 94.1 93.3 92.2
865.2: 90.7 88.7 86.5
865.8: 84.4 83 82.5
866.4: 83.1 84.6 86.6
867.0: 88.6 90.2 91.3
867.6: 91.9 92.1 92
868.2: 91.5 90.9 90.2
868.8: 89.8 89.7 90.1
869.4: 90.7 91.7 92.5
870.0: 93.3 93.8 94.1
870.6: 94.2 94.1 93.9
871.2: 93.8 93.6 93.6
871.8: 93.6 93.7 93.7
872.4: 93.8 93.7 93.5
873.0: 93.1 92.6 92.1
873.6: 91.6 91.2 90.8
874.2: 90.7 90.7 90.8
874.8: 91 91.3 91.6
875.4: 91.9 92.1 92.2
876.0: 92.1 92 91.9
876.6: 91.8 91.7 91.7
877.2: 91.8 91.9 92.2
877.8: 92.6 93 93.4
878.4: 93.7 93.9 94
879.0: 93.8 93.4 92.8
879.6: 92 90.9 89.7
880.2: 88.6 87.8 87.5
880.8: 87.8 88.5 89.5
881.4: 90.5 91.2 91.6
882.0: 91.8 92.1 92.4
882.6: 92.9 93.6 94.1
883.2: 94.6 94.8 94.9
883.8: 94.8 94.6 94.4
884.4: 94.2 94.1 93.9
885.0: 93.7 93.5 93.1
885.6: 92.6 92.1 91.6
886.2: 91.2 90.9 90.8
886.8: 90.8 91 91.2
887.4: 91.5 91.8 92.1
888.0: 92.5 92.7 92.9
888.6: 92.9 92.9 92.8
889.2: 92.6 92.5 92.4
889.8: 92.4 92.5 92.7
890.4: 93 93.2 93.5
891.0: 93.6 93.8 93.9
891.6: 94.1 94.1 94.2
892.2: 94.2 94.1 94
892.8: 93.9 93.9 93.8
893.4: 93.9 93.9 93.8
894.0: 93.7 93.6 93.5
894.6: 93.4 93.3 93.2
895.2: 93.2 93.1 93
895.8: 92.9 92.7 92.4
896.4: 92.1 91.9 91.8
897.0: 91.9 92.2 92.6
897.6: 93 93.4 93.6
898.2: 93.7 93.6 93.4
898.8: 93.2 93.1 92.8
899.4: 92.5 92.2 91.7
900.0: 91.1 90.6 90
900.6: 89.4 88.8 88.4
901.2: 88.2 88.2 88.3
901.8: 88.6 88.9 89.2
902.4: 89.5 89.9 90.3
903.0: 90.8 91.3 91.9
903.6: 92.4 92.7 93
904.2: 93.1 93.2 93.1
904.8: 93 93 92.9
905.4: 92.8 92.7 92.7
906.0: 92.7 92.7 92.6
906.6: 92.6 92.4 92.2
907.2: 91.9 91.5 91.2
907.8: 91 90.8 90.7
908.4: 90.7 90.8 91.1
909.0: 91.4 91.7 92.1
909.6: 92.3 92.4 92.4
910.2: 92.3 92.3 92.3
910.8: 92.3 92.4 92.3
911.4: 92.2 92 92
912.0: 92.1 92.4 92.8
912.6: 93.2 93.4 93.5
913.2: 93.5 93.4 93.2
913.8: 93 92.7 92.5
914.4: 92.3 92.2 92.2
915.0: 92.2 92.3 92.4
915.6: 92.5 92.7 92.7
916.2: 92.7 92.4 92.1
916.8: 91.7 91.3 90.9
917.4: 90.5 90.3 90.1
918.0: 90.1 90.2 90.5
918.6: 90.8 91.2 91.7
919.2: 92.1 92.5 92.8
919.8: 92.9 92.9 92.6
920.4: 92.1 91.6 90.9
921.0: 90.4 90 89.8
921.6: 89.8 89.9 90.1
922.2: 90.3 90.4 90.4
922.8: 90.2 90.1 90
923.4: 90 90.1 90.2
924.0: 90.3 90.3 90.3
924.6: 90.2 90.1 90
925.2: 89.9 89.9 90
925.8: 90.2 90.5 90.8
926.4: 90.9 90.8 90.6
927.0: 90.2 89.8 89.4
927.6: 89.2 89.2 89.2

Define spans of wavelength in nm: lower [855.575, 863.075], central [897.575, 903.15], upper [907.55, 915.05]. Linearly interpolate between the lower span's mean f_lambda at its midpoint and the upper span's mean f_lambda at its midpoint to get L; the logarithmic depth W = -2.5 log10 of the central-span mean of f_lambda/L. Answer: 0.02 mag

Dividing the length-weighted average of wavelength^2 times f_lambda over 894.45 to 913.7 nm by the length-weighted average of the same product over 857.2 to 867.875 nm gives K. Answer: 1.10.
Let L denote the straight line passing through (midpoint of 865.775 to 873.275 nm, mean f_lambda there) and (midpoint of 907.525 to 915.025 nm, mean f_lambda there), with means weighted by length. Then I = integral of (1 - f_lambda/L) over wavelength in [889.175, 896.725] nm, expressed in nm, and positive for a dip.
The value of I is -0.13 nm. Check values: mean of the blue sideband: 91.1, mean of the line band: 93.3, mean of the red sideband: 92.2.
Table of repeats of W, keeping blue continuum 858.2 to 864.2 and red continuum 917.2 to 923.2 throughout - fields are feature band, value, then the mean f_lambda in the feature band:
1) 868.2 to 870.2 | 0.03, 91.2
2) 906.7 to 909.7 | 0.00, 91.5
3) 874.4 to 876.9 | 0.02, 91.7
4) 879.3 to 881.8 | 0.04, 89.8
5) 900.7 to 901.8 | 0.04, 88.4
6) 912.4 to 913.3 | -0.02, 93.3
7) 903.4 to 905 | -0.01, 92.9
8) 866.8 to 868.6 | 0.03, 90.8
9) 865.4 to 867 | 0.10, 84.9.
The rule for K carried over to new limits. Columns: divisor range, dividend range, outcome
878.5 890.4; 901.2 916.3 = 1.05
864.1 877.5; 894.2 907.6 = 1.08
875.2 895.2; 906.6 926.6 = 1.06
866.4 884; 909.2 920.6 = 1.10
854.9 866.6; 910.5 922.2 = 1.13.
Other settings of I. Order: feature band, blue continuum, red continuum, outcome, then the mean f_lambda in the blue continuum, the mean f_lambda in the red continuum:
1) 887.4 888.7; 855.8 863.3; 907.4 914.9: 0.004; 93.3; 92.2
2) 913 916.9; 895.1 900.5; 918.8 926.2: -0.057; 92.5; 90.7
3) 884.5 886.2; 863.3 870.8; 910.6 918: -0.029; 90.9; 92.3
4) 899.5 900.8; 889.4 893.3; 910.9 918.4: 0.032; 93.5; 92.2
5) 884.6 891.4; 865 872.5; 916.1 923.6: -0.128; 90.6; 91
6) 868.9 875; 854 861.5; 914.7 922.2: -0.100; 90.9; 91.4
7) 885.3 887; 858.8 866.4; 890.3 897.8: 0.027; 92.5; 93.3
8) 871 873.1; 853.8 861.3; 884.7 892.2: -0.049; 90.5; 92.6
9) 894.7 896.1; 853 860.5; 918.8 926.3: -0.044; 89.6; 90.7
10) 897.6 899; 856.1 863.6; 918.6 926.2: -0.025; 93.4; 90.7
